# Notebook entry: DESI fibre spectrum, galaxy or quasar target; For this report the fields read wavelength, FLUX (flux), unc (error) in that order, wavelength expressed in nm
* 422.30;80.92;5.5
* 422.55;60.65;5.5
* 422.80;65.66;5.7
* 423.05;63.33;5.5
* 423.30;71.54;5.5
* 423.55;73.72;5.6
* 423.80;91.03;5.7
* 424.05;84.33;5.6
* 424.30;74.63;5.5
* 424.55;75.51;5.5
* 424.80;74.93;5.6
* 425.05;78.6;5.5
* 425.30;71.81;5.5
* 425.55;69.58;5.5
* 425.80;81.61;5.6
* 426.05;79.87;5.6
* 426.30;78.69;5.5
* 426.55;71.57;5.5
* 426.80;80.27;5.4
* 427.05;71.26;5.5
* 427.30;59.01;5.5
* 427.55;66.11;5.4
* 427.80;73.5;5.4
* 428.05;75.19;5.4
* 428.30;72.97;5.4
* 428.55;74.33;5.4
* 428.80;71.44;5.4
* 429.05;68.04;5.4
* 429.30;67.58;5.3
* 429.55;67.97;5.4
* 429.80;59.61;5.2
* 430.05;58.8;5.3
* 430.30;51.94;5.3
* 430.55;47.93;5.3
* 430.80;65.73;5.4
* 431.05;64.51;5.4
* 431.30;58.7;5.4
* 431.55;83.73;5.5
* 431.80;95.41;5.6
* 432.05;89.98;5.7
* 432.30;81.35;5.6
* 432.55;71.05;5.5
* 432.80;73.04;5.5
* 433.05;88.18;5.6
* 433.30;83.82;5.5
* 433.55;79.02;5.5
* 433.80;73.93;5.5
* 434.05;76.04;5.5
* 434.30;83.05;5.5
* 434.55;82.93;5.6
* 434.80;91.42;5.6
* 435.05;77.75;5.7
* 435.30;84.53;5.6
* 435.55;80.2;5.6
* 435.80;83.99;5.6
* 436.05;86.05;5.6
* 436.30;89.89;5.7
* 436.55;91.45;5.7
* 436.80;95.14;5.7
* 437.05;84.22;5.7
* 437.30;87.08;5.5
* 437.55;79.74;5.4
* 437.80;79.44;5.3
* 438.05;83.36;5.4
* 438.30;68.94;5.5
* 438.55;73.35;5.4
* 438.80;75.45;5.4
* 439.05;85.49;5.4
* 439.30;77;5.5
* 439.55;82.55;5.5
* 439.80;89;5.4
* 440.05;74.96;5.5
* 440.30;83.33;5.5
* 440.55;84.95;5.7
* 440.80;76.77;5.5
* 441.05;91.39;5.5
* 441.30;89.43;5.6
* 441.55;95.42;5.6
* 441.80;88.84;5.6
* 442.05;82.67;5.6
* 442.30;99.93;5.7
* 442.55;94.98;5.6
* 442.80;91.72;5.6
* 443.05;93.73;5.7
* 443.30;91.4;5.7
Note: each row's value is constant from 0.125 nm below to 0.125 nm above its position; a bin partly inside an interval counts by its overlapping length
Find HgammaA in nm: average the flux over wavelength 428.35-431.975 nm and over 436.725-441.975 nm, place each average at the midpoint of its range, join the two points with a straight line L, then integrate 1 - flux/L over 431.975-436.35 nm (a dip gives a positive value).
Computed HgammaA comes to -0.453 nm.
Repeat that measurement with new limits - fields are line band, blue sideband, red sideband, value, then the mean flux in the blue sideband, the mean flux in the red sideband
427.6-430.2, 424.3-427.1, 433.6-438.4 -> 0.31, 75.9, 83.1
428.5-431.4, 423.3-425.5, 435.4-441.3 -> 0.61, 77.4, 82.9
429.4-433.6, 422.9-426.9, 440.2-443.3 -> 0.51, 76.2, 89.6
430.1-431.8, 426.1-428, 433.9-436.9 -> 0.30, 72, 85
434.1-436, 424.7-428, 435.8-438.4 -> -0.02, 73.6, 84.7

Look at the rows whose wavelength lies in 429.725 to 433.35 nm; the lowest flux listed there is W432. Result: 47.93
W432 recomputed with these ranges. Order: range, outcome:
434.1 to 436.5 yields 77.75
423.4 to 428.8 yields 59.01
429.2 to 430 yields 59.61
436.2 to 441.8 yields 68.94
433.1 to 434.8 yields 73.93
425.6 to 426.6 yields 71.57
